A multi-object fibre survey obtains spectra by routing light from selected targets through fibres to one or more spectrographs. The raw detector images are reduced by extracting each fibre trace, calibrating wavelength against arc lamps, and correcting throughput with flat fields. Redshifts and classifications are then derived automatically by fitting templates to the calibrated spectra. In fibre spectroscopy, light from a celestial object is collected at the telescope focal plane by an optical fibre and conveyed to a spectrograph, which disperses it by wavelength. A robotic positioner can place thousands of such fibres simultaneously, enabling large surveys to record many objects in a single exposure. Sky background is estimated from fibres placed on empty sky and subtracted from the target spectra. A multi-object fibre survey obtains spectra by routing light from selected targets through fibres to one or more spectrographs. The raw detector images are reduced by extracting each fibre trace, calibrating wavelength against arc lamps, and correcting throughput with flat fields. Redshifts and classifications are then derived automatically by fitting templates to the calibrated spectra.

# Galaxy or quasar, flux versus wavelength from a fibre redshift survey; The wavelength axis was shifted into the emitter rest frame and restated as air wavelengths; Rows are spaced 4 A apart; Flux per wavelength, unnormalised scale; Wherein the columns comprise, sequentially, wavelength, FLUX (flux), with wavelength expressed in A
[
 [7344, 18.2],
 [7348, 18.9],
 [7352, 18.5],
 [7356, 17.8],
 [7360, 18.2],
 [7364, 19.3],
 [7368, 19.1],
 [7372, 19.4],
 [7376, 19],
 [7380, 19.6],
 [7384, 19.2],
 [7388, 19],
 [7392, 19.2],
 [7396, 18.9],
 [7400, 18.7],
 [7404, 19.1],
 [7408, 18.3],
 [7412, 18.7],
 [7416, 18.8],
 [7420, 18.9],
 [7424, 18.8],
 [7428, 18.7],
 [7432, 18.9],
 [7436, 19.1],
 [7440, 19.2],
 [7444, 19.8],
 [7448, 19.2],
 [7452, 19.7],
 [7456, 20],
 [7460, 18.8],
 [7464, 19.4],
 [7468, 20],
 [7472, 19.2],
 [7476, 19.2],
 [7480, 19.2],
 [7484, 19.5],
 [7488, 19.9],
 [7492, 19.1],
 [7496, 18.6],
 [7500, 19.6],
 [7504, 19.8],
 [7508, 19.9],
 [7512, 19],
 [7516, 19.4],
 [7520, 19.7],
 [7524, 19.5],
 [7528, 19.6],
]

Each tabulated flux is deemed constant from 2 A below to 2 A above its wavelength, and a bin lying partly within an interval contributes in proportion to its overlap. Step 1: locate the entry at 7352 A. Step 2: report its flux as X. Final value 18.5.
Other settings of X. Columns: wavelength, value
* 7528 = 19.6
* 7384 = 19.2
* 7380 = 19.6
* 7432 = 18.9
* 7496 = 18.6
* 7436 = 19.1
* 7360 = 18.2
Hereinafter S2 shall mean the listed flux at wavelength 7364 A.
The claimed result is 19.3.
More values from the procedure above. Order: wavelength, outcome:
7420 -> 18.9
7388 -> 19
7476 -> 19.2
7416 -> 18.8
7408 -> 18.3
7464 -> 19.4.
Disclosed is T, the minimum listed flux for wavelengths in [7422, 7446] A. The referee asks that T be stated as 18.7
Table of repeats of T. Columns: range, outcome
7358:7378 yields 18.2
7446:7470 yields 18.8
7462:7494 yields 19.1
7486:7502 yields 18.6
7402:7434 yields 18.3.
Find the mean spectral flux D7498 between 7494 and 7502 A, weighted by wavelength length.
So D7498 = 19.1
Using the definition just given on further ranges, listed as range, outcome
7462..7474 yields 19.5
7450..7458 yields 19.9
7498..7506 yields 19.7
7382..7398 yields 19.1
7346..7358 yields 18.4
